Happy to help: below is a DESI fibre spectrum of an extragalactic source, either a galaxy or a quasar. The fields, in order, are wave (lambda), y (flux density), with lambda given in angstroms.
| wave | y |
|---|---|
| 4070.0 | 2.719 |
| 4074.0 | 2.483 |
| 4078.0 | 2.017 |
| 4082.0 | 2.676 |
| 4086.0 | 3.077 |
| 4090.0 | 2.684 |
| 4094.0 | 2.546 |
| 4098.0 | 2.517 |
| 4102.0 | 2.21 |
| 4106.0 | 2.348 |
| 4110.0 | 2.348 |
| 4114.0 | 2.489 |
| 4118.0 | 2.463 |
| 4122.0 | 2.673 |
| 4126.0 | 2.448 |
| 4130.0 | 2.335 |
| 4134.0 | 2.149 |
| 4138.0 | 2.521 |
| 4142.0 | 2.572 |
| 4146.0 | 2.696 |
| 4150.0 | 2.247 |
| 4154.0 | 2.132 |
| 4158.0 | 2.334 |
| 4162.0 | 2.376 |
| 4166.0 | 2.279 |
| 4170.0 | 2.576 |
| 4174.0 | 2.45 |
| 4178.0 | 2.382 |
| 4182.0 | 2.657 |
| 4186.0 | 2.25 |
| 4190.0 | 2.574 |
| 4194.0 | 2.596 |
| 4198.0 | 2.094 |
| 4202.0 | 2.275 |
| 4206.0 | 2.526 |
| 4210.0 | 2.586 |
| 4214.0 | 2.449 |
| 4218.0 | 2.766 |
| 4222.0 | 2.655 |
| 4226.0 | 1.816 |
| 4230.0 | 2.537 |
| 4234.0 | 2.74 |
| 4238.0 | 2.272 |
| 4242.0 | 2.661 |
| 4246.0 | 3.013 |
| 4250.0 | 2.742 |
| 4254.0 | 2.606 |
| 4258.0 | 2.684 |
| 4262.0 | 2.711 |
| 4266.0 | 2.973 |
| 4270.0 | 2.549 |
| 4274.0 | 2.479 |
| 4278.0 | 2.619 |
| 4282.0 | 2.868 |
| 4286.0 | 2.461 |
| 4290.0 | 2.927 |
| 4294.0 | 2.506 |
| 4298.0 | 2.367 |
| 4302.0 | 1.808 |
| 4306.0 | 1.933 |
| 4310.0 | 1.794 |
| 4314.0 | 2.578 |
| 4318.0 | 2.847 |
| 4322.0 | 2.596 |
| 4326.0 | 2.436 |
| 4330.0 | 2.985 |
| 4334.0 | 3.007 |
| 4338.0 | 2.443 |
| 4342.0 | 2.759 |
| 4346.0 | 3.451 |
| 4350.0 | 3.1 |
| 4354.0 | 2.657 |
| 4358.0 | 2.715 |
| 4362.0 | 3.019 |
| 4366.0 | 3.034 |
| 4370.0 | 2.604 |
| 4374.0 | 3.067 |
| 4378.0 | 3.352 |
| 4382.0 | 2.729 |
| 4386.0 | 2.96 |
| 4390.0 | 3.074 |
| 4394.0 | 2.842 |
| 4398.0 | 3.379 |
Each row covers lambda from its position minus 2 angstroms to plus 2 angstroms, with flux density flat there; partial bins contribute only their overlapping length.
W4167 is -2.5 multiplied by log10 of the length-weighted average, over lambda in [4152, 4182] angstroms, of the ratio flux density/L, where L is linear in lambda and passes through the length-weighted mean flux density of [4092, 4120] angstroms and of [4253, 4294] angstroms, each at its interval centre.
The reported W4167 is 0.06 mag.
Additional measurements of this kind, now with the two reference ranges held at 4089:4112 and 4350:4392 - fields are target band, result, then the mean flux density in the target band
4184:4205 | 0.10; 2.37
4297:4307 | 0.36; 2.01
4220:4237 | 0.10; 2.43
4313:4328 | 0.09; 2.62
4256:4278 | 0.03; 2.67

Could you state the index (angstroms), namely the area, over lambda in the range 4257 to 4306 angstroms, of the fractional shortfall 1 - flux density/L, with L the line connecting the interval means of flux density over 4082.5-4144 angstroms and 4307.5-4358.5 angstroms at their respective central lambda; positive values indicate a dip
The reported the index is 2.03 angstroms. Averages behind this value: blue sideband 2.5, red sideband 2.71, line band 2.55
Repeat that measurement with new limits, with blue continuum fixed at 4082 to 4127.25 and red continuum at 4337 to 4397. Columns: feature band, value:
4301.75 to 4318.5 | 3.98 angstroms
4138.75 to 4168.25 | 2.54 angstroms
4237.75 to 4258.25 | 0.45 angstroms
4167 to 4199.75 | 2.59 angstroms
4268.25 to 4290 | 1.37 angstroms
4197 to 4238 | 3.99 angstroms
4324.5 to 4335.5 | 0.24 angstroms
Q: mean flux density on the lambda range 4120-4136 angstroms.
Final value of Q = 2.4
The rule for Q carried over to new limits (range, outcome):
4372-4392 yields 3.04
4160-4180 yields 2.41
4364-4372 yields 2.82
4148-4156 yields 2.19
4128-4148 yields 2.45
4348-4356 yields 2.88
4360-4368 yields 3.03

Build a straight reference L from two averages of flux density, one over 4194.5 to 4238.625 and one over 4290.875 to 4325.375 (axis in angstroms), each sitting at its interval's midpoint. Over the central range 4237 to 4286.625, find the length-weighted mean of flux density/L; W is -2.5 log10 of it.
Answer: -0.126 mag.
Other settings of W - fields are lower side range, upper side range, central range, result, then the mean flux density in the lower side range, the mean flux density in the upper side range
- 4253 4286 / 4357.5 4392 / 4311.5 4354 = 0.02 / 2.67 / 2.96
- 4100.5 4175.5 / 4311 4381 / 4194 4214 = 0.06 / 2.4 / 2.84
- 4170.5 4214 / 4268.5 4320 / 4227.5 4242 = -0.03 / 2.44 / 2.44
